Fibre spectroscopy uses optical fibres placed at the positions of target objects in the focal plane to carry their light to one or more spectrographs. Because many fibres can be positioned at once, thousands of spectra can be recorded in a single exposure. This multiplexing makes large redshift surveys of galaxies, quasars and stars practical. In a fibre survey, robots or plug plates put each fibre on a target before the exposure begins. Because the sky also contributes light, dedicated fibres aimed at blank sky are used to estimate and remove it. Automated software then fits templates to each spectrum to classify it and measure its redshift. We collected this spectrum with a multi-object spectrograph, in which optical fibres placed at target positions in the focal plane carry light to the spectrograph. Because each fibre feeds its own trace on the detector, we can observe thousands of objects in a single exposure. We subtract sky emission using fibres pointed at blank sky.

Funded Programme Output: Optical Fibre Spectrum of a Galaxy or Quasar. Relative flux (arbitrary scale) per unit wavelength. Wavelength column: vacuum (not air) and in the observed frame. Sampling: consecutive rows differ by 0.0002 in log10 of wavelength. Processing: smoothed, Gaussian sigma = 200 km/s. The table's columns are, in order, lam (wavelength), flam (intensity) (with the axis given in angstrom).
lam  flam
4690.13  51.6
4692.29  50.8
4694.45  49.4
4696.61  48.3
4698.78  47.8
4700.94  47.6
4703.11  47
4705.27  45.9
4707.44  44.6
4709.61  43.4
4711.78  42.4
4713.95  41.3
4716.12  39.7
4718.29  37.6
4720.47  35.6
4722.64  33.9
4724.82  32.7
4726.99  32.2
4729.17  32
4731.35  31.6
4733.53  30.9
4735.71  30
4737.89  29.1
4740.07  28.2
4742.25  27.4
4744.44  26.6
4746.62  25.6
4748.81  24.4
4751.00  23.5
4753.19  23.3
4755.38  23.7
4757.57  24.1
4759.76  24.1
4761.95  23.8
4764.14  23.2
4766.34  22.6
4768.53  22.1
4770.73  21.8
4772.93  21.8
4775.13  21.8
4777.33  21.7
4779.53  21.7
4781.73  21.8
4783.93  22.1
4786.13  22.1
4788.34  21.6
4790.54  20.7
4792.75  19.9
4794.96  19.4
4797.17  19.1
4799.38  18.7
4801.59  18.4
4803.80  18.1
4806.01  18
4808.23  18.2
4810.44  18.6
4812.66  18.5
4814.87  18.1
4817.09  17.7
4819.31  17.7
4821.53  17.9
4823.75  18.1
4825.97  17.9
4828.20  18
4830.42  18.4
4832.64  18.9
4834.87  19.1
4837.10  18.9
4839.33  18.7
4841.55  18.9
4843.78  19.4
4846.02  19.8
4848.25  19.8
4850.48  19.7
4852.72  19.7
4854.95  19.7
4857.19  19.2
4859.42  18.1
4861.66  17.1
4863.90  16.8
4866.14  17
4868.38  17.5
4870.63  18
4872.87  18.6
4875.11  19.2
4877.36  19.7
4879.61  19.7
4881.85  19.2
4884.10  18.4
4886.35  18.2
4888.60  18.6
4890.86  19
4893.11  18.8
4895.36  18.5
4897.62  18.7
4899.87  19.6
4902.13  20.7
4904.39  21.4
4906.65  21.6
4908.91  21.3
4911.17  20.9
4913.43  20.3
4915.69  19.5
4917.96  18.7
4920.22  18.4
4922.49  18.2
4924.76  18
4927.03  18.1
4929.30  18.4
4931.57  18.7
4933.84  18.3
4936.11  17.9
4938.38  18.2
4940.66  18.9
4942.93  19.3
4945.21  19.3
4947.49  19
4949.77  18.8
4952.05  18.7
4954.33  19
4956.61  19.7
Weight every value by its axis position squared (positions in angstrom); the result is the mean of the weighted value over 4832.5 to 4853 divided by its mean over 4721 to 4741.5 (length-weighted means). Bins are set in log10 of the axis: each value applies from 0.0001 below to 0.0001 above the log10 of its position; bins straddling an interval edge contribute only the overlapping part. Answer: 0.65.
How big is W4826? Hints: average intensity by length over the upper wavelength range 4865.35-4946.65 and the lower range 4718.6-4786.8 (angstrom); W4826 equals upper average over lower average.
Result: 0.7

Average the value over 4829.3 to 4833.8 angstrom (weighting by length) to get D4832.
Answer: 18.7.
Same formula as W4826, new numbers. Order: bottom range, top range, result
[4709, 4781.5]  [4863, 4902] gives 0.66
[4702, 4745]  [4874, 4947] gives 0.54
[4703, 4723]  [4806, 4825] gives 0.44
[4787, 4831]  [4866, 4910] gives 1.03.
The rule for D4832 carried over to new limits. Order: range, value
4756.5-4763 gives 24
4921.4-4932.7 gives 18.3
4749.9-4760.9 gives 23.7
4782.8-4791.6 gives 21.6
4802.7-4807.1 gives 18.1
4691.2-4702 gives 48.8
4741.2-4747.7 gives 26.5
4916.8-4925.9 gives 18.3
